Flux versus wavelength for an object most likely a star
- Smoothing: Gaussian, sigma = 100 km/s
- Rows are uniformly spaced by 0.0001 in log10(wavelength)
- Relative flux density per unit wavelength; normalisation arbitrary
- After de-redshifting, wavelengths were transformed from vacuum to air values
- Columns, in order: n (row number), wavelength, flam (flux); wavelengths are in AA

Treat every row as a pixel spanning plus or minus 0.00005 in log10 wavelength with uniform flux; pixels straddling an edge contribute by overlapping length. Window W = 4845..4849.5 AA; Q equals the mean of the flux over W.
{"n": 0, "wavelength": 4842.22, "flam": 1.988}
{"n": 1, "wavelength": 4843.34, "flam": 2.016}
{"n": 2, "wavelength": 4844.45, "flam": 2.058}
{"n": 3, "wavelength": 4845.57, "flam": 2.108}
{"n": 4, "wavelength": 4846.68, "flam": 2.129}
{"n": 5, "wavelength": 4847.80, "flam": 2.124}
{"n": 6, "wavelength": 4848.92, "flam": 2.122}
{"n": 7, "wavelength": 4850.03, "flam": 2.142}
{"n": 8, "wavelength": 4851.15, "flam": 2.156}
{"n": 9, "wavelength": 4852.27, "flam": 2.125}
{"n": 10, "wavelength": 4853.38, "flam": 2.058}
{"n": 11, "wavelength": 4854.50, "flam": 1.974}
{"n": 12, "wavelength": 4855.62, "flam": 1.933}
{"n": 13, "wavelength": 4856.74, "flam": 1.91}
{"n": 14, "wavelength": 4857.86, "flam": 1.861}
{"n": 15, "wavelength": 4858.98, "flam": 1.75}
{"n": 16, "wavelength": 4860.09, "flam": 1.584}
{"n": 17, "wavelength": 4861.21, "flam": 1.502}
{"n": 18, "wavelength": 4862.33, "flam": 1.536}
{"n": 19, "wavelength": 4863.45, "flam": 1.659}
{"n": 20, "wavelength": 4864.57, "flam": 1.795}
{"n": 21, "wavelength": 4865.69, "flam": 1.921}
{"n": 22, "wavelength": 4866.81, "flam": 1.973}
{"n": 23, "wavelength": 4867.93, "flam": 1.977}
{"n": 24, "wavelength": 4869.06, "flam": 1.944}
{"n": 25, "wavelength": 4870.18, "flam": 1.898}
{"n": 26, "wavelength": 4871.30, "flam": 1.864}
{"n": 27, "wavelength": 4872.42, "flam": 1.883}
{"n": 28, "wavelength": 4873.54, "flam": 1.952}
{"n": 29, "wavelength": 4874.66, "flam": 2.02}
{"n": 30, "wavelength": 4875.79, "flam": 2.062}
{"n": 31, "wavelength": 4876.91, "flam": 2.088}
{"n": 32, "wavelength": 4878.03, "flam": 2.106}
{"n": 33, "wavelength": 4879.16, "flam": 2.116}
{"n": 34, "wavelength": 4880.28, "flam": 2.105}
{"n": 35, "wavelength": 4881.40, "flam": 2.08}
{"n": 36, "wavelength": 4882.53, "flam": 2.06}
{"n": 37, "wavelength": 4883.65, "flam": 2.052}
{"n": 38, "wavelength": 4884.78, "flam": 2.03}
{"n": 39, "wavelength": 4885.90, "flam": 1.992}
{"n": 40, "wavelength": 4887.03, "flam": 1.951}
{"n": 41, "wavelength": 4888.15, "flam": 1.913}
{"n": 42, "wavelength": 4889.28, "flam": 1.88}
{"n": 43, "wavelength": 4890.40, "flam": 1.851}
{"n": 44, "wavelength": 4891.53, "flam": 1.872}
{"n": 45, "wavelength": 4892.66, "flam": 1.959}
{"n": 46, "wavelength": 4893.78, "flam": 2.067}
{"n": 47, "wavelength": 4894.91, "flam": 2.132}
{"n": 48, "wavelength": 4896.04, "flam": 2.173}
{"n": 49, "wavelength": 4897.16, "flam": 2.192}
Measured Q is 2.12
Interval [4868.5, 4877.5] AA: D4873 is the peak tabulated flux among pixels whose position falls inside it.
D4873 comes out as 2.088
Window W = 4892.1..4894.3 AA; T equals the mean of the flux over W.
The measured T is 2.02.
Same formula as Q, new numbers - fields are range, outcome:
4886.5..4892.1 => 1.89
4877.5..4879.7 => 2.1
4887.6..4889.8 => 1.89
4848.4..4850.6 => 2.14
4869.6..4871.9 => 1.89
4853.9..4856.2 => 1.95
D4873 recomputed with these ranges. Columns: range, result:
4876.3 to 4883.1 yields 2.116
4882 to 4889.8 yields 2.06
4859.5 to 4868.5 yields 1.977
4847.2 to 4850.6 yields 2.142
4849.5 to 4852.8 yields 2.156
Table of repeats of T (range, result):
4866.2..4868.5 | 1.97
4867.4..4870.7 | 1.94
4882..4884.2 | 2.06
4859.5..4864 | 1.57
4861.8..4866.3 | 1.73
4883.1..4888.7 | 1.99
